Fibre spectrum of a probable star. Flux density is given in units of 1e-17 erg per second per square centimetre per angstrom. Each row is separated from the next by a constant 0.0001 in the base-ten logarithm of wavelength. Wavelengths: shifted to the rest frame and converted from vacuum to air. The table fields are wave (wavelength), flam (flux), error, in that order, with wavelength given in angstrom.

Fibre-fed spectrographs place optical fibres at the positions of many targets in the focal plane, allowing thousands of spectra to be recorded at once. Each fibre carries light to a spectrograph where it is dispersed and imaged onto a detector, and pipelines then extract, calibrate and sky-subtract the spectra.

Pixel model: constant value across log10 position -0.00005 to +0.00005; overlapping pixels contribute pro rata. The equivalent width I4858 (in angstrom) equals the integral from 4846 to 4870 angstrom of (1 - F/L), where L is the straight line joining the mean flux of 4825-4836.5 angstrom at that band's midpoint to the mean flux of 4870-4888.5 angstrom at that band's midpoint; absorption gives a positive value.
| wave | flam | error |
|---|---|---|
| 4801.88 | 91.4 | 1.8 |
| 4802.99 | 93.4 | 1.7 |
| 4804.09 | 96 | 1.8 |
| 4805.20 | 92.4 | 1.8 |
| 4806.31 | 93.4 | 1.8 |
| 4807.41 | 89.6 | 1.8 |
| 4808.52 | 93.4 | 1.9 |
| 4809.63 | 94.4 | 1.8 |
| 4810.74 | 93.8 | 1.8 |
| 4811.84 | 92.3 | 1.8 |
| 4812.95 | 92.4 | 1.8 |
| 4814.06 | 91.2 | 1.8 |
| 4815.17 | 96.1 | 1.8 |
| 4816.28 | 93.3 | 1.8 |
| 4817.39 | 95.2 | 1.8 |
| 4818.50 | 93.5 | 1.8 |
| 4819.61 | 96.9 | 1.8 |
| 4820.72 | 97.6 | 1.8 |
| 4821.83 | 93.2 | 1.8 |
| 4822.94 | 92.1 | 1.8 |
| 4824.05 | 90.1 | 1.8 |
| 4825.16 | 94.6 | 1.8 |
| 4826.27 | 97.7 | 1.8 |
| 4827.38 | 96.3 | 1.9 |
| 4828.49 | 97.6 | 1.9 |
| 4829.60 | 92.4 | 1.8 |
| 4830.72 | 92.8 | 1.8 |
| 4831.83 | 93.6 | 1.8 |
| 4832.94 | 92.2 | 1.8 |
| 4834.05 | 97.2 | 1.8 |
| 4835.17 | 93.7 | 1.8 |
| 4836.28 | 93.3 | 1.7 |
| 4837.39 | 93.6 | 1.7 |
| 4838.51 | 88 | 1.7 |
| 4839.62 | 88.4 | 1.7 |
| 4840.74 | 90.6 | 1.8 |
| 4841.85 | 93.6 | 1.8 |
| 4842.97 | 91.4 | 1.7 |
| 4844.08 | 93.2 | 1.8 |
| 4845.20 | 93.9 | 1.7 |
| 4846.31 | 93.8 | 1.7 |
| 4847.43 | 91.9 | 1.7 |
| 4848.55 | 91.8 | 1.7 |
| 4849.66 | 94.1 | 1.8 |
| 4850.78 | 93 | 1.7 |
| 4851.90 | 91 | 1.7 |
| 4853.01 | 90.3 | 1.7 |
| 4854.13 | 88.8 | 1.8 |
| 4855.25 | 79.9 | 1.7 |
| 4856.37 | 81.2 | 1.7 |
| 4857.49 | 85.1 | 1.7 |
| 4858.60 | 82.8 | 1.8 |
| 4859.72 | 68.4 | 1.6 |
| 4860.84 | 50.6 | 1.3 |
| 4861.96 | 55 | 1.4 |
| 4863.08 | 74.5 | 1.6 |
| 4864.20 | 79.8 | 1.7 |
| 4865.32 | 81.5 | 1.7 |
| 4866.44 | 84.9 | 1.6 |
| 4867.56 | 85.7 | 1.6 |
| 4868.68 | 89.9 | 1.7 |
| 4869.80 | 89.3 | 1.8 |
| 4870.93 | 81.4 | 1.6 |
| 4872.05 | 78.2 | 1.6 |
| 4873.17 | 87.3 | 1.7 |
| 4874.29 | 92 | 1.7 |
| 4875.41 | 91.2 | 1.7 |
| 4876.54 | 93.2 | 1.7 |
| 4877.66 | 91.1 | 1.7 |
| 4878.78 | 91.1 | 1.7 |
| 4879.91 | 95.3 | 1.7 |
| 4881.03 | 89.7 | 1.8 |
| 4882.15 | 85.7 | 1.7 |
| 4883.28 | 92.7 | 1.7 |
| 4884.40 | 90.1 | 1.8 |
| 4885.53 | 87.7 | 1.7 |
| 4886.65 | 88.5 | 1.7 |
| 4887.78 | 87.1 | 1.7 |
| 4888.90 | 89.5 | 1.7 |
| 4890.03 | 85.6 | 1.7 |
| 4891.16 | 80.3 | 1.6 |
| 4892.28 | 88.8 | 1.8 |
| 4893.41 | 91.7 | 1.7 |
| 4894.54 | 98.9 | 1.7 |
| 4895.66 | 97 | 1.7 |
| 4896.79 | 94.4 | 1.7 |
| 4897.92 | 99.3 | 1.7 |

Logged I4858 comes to 2.3 angstrom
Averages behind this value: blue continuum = 94.7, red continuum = 88.9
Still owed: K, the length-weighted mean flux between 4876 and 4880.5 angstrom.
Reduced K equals 92.7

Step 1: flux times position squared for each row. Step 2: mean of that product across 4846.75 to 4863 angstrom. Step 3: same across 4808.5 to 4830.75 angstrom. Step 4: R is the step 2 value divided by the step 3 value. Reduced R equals 0.88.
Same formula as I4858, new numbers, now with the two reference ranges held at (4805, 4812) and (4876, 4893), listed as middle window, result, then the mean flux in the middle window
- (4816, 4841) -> -0.5 angstrom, 93.7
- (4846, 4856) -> 0.1 angstrom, 90.2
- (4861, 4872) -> 1.3 angstrom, 79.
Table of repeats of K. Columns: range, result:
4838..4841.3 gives 89.1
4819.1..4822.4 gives 95.9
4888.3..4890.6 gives 87.4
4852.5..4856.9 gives 84.9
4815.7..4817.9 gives 94.2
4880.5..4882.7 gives 87.8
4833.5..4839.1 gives 93.1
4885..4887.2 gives 88.3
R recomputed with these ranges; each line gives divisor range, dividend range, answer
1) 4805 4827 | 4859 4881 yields 0.90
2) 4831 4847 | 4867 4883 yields 0.97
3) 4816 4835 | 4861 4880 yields 0.90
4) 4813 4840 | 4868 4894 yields 0.97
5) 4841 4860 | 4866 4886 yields 1.01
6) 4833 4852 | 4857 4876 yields 0.87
